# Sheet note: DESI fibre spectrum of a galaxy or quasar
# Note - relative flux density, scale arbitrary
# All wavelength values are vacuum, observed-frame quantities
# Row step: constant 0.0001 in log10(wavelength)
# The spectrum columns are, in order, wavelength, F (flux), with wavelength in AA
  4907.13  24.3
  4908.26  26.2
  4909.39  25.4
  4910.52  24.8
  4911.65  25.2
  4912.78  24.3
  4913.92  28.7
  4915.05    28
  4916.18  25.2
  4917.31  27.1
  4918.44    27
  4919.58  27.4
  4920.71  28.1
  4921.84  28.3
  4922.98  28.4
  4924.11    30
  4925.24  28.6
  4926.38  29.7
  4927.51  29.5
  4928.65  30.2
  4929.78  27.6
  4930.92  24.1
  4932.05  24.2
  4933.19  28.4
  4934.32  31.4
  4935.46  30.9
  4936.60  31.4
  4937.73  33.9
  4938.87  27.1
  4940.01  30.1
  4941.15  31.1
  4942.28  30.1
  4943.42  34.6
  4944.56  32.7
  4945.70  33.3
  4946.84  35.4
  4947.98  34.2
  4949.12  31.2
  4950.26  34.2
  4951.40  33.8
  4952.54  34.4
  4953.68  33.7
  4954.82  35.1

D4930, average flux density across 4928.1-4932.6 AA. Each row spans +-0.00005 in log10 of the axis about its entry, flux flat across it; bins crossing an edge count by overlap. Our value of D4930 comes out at 26.6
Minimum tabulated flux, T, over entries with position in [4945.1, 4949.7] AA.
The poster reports 31.2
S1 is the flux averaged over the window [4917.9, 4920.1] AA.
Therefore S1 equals 27.1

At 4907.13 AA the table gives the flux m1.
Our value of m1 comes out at 24.3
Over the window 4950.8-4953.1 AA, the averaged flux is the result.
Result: 34.1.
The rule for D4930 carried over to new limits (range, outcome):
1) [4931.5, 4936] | 28.7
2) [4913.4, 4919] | 27.2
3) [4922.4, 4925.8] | 29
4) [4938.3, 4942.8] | 29.6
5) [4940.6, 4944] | 32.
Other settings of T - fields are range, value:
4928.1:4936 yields 24.1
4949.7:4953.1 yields 33.8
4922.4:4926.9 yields 28.4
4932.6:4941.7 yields 27.1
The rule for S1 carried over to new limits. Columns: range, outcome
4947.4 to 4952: 33.4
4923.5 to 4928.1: 29.4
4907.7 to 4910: 25.8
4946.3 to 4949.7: 33.6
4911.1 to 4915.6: 26.5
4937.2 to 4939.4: 30.5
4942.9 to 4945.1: 33.6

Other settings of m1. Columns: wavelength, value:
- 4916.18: 25.2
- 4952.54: 34.4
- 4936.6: 31.4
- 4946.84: 35.4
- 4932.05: 24.2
